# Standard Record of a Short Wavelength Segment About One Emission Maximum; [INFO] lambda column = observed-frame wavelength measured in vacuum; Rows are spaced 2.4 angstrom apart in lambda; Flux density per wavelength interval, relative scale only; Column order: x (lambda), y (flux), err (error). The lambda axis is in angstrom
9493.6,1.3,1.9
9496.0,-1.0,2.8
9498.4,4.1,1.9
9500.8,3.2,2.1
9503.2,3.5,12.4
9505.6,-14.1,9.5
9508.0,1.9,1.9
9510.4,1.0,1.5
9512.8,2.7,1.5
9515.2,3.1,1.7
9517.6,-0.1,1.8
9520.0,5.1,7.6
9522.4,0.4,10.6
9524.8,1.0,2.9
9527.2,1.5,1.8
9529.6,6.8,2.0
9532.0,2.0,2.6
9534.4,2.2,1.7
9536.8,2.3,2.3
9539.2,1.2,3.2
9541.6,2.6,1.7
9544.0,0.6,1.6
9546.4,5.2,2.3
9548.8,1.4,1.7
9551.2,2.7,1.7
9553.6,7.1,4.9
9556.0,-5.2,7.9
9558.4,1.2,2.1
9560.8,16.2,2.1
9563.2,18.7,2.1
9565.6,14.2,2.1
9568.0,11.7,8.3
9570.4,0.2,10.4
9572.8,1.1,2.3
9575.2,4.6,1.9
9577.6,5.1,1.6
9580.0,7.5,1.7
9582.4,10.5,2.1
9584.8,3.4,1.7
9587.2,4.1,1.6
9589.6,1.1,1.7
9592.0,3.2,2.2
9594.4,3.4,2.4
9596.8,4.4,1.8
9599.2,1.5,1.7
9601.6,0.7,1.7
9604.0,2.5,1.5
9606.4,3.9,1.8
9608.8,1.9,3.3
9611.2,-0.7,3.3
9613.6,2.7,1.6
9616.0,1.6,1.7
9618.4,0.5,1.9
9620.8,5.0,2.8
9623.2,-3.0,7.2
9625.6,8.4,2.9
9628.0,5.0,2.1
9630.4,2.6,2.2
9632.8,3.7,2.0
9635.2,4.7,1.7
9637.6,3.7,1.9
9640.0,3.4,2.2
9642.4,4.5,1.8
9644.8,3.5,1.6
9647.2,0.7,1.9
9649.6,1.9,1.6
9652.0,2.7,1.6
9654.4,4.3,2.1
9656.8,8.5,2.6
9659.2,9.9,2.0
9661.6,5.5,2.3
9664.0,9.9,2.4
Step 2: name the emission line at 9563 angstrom [O III]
